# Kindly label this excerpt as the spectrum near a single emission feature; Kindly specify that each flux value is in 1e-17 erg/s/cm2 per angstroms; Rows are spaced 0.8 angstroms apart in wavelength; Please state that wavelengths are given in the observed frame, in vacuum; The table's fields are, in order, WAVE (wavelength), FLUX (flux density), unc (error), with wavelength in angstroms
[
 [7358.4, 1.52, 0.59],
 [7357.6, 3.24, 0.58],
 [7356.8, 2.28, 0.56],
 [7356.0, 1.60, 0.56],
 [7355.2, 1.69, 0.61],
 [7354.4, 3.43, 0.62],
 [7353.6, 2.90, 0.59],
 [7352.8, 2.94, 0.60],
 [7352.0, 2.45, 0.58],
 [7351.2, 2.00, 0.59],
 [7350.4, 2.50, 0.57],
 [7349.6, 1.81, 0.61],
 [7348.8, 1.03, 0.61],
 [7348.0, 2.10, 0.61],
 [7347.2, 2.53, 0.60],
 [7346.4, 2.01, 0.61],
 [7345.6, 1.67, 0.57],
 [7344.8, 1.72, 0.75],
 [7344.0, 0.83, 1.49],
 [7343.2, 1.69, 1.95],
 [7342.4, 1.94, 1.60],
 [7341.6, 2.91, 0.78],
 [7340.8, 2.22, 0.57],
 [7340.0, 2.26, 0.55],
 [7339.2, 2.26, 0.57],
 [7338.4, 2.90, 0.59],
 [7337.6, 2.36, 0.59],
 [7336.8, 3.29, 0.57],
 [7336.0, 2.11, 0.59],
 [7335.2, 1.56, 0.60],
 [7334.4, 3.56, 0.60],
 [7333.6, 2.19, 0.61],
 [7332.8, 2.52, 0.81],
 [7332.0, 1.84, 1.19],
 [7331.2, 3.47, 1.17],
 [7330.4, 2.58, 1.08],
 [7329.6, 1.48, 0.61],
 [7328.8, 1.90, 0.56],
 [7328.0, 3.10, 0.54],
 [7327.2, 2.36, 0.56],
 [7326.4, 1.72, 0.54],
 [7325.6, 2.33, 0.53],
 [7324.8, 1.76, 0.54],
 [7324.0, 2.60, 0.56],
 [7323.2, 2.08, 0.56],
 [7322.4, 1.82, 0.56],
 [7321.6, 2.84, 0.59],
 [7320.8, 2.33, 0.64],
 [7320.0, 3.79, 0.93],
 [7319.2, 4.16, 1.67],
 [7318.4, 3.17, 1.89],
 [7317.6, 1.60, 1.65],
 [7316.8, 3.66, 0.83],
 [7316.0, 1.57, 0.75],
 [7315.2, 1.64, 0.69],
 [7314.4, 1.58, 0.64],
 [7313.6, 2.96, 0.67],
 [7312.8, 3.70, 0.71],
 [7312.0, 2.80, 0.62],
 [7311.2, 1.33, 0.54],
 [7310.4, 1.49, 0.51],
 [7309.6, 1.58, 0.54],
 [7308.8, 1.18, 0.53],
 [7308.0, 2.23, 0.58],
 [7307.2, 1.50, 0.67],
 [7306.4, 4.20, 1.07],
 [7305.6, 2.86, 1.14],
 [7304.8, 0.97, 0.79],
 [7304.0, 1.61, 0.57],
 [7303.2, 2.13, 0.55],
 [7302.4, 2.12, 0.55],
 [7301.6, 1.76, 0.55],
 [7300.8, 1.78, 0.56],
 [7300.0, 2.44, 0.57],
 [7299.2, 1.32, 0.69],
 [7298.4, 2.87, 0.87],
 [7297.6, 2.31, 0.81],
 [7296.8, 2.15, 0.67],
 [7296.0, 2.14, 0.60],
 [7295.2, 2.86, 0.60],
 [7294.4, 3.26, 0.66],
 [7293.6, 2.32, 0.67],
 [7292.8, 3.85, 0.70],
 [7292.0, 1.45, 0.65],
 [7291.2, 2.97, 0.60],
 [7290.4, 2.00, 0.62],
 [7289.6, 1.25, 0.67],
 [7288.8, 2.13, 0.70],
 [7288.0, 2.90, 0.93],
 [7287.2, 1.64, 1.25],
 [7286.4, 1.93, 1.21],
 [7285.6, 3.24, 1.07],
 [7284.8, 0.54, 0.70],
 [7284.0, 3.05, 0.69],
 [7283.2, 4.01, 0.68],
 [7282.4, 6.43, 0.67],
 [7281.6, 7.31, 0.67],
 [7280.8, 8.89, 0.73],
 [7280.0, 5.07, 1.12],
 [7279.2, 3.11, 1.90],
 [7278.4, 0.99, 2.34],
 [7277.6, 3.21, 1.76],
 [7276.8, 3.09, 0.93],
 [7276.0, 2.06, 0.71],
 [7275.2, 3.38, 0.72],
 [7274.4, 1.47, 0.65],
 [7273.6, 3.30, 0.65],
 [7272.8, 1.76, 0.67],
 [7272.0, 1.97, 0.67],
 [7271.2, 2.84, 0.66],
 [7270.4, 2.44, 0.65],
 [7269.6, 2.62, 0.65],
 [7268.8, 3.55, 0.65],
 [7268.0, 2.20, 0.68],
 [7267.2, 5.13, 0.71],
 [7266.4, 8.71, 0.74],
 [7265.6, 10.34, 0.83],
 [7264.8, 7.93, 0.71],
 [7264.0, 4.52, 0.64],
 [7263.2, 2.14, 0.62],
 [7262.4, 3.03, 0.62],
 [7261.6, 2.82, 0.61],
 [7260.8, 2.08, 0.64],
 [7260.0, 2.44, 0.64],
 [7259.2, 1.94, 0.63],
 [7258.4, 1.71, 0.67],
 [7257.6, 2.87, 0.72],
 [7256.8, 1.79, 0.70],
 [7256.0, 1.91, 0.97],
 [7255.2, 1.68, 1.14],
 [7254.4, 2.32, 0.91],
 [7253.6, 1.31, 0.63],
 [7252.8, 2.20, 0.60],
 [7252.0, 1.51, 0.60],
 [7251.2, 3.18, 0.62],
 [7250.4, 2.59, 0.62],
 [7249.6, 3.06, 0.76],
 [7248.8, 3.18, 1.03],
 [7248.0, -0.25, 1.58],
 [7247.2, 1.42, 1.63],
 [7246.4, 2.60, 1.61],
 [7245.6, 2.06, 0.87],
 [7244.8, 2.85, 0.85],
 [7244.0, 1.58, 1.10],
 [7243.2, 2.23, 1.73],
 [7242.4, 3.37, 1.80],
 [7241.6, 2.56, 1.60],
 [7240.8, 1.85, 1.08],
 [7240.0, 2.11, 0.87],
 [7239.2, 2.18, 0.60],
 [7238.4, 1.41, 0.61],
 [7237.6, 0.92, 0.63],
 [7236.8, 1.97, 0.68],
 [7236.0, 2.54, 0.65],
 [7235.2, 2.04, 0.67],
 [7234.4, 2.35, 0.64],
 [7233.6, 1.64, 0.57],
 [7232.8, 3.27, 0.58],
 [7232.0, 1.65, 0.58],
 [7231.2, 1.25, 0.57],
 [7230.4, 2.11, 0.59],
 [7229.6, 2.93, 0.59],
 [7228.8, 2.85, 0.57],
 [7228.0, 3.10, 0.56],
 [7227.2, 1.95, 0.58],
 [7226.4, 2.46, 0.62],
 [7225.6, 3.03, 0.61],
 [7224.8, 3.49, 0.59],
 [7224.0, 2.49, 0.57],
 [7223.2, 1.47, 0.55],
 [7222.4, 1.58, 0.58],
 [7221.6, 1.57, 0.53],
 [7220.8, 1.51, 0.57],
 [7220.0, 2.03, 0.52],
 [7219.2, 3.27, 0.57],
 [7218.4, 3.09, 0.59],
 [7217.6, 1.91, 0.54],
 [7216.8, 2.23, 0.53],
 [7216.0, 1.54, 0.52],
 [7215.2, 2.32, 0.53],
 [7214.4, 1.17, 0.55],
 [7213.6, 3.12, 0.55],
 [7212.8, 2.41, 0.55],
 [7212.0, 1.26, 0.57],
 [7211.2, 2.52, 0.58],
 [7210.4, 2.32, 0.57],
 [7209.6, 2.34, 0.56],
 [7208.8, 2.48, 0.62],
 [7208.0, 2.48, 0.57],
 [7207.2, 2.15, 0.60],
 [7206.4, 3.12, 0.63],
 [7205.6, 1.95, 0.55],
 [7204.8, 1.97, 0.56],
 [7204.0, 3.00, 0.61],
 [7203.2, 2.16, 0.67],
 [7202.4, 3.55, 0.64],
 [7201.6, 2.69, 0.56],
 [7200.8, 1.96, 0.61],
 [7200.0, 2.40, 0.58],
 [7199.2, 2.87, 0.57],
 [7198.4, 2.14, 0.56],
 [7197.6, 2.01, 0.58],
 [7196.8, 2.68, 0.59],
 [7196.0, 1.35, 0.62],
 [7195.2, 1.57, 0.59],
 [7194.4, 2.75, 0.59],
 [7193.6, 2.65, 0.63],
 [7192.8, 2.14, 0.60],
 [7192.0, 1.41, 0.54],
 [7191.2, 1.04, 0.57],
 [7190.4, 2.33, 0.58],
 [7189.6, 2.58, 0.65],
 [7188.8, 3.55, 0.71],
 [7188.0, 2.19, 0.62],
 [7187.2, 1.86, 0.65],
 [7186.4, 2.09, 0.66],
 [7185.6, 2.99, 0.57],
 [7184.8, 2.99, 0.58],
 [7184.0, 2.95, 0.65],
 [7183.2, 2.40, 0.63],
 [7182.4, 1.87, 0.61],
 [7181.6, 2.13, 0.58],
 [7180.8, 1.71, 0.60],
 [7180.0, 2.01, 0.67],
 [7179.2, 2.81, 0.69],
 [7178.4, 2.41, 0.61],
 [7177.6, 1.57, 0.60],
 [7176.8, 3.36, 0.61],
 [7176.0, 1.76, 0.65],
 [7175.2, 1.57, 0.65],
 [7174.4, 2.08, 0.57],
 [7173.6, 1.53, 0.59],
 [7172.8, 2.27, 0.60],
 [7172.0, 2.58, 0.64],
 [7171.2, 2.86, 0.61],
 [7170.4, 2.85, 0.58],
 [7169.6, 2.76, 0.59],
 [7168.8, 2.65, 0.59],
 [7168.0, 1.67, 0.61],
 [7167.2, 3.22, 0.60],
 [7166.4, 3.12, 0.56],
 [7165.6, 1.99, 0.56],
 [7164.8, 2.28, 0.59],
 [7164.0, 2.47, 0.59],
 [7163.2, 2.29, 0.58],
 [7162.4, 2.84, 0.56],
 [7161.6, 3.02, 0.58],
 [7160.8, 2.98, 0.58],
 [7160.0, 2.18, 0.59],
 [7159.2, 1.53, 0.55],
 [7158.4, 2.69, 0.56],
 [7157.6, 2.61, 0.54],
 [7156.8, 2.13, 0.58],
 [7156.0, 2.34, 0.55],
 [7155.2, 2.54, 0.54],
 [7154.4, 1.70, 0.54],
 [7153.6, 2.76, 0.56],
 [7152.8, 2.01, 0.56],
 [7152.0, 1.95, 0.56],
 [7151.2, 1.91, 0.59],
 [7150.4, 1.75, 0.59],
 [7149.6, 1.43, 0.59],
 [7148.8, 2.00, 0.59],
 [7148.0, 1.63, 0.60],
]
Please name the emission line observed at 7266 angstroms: [S II] 6716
